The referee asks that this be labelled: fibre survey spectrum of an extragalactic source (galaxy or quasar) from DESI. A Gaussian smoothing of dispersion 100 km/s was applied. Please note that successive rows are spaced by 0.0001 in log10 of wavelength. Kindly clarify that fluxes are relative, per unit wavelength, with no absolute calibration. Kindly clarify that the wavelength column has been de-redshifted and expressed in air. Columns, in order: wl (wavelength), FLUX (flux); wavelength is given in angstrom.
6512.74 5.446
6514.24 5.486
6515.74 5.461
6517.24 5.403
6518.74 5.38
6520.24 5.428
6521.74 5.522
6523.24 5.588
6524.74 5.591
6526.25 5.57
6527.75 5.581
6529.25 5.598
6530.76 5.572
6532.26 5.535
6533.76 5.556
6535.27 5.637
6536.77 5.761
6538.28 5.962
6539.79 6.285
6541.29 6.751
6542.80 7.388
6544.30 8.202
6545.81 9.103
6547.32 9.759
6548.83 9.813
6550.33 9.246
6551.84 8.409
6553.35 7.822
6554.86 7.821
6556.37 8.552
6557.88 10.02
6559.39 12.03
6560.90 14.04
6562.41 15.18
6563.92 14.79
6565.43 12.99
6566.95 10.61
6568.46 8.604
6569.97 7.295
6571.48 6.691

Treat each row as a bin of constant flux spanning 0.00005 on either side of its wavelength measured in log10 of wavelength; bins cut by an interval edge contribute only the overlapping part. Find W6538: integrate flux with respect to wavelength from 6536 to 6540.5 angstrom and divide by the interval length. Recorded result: 5.99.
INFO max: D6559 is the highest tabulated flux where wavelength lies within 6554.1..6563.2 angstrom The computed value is 15.18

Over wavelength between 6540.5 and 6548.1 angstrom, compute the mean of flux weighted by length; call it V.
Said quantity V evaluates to 8.24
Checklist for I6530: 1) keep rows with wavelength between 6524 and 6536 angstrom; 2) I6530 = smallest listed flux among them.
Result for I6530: 5.535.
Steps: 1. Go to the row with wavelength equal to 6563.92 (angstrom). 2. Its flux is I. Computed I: 14.79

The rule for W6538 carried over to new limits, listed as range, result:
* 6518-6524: 5.49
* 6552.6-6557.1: 8.06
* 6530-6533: 5.55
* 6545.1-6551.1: 9.48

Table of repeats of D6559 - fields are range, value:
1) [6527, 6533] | 5.598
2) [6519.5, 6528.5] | 5.591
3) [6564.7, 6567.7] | 12.99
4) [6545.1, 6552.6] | 9.813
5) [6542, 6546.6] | 9.103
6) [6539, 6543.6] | 7.388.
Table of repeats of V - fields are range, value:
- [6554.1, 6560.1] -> 9.58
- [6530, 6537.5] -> 5.61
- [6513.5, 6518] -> 5.45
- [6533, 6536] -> 5.59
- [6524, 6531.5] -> 5.58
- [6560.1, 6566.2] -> 14.2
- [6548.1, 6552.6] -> 9.16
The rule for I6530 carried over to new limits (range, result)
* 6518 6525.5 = 5.38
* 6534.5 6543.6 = 5.637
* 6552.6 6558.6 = 7.821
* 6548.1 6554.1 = 7.822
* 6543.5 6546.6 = 8.202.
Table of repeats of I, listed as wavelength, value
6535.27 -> 5.637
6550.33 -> 9.246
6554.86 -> 7.821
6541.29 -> 6.751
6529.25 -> 5.598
